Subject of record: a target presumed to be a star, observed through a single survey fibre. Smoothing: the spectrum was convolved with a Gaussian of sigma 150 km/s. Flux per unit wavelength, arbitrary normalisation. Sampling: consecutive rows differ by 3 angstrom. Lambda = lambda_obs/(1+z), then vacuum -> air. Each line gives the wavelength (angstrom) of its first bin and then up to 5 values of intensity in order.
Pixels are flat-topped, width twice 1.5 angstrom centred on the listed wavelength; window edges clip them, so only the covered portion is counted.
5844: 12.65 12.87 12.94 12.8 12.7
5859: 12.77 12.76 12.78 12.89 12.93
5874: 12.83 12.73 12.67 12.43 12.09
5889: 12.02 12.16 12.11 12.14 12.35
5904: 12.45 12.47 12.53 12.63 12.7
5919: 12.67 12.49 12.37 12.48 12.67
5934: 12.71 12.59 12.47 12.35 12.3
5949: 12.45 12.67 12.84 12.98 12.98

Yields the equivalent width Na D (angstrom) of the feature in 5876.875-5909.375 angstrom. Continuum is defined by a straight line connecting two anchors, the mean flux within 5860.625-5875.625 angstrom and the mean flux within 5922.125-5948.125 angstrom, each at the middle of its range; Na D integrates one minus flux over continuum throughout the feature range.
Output 1.0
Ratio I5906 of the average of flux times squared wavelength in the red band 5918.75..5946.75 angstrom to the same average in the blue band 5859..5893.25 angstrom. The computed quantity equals 1.0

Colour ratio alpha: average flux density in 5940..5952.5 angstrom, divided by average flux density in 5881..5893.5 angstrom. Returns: 1.0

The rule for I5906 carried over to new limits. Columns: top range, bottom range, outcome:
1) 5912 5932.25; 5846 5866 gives 1.00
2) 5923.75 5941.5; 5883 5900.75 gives 1.05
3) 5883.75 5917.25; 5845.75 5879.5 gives 0.97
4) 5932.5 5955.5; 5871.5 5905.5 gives 1.03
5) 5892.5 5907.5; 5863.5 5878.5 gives 0.97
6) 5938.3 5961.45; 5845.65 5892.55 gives 1.02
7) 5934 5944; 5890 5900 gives 1.05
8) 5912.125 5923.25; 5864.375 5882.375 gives 1.00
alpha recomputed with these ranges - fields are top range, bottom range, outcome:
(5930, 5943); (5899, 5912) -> 1.01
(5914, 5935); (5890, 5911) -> 1.02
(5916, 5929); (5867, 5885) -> 0.98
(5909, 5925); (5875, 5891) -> 1.02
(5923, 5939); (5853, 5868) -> 0.98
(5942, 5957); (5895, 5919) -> 1.01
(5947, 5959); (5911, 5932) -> 1.01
